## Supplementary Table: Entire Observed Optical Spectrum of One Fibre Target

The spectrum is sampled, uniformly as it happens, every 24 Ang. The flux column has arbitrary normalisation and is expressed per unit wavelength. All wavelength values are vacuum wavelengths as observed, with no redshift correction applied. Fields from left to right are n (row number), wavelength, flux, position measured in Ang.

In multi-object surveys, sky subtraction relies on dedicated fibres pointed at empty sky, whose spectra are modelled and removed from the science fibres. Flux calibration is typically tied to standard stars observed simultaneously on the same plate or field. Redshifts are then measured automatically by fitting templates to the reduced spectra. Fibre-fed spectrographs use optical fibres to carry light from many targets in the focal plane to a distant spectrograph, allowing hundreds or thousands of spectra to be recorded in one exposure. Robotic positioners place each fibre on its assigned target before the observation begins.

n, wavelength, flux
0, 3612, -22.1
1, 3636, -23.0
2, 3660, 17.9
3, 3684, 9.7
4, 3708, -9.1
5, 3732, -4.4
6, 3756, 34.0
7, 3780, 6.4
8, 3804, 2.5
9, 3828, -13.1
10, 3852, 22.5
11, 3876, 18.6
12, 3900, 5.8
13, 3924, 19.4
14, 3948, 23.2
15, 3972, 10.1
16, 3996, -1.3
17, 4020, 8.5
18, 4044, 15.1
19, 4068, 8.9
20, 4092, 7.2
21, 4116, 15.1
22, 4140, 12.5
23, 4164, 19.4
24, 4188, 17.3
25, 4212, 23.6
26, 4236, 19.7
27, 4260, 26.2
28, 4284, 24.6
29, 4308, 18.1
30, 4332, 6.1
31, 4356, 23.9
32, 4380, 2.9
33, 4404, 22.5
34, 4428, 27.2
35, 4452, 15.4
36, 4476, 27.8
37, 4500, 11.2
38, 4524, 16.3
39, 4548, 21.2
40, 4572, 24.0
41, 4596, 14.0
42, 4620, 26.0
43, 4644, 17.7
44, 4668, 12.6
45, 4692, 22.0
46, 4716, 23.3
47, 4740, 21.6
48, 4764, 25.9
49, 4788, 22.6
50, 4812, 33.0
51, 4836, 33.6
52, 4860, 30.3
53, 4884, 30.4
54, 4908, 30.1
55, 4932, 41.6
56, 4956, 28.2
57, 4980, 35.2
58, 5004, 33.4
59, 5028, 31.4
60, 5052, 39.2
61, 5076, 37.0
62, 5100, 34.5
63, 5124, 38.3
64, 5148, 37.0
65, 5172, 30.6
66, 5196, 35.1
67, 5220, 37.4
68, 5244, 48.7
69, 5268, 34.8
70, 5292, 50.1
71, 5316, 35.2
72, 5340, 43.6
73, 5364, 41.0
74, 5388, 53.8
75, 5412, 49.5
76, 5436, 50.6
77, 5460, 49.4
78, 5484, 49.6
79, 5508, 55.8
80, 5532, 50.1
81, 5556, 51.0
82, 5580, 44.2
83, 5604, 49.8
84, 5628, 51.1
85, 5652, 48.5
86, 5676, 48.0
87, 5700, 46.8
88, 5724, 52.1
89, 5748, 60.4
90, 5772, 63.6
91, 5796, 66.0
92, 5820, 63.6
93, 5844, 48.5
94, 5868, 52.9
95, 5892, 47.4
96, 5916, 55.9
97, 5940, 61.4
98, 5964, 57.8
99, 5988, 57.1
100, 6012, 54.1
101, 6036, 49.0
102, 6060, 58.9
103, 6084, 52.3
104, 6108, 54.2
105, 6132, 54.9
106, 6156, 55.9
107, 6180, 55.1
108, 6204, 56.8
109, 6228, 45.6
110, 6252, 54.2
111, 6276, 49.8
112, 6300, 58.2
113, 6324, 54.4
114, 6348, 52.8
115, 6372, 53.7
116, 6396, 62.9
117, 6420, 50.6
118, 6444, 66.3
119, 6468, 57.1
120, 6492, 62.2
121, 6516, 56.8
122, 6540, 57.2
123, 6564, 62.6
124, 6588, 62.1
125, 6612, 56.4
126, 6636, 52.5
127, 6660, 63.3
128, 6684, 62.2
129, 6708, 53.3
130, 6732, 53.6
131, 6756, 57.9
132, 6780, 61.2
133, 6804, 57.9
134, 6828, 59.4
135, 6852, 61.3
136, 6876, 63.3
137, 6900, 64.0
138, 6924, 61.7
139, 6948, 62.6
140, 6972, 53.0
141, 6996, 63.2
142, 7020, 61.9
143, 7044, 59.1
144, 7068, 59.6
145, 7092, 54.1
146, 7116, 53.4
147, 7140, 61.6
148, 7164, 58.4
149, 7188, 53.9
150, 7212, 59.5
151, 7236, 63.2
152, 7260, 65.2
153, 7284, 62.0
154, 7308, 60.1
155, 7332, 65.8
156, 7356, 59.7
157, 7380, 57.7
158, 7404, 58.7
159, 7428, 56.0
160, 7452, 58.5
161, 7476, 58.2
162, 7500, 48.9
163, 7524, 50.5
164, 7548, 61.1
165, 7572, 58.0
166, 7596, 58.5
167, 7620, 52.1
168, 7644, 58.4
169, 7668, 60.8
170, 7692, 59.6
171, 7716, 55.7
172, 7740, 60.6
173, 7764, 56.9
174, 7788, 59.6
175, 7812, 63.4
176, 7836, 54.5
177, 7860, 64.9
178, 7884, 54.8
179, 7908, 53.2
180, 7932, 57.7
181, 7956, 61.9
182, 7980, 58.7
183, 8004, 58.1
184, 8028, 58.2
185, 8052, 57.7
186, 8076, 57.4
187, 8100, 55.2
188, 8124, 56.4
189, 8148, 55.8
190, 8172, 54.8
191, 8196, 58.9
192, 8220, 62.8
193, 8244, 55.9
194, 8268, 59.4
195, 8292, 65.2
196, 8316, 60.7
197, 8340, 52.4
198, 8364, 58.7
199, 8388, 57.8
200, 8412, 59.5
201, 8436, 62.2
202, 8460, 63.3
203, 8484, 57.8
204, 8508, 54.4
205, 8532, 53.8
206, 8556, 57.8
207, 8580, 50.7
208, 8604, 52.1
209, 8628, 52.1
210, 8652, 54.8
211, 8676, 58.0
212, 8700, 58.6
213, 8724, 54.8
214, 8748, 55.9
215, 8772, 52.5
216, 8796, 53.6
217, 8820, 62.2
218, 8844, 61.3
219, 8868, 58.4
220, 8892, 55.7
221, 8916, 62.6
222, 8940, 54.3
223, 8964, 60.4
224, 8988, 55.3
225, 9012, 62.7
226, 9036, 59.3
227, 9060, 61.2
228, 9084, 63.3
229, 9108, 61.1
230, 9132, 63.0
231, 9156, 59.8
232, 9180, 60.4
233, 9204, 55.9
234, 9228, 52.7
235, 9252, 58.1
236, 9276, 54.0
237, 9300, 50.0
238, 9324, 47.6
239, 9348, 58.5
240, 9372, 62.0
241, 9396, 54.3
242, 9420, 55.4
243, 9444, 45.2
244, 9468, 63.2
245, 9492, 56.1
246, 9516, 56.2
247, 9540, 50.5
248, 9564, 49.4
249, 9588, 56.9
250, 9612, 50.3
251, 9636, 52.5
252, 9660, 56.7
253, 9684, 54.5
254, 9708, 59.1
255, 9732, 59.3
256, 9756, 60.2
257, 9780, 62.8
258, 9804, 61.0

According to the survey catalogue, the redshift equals 0.20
